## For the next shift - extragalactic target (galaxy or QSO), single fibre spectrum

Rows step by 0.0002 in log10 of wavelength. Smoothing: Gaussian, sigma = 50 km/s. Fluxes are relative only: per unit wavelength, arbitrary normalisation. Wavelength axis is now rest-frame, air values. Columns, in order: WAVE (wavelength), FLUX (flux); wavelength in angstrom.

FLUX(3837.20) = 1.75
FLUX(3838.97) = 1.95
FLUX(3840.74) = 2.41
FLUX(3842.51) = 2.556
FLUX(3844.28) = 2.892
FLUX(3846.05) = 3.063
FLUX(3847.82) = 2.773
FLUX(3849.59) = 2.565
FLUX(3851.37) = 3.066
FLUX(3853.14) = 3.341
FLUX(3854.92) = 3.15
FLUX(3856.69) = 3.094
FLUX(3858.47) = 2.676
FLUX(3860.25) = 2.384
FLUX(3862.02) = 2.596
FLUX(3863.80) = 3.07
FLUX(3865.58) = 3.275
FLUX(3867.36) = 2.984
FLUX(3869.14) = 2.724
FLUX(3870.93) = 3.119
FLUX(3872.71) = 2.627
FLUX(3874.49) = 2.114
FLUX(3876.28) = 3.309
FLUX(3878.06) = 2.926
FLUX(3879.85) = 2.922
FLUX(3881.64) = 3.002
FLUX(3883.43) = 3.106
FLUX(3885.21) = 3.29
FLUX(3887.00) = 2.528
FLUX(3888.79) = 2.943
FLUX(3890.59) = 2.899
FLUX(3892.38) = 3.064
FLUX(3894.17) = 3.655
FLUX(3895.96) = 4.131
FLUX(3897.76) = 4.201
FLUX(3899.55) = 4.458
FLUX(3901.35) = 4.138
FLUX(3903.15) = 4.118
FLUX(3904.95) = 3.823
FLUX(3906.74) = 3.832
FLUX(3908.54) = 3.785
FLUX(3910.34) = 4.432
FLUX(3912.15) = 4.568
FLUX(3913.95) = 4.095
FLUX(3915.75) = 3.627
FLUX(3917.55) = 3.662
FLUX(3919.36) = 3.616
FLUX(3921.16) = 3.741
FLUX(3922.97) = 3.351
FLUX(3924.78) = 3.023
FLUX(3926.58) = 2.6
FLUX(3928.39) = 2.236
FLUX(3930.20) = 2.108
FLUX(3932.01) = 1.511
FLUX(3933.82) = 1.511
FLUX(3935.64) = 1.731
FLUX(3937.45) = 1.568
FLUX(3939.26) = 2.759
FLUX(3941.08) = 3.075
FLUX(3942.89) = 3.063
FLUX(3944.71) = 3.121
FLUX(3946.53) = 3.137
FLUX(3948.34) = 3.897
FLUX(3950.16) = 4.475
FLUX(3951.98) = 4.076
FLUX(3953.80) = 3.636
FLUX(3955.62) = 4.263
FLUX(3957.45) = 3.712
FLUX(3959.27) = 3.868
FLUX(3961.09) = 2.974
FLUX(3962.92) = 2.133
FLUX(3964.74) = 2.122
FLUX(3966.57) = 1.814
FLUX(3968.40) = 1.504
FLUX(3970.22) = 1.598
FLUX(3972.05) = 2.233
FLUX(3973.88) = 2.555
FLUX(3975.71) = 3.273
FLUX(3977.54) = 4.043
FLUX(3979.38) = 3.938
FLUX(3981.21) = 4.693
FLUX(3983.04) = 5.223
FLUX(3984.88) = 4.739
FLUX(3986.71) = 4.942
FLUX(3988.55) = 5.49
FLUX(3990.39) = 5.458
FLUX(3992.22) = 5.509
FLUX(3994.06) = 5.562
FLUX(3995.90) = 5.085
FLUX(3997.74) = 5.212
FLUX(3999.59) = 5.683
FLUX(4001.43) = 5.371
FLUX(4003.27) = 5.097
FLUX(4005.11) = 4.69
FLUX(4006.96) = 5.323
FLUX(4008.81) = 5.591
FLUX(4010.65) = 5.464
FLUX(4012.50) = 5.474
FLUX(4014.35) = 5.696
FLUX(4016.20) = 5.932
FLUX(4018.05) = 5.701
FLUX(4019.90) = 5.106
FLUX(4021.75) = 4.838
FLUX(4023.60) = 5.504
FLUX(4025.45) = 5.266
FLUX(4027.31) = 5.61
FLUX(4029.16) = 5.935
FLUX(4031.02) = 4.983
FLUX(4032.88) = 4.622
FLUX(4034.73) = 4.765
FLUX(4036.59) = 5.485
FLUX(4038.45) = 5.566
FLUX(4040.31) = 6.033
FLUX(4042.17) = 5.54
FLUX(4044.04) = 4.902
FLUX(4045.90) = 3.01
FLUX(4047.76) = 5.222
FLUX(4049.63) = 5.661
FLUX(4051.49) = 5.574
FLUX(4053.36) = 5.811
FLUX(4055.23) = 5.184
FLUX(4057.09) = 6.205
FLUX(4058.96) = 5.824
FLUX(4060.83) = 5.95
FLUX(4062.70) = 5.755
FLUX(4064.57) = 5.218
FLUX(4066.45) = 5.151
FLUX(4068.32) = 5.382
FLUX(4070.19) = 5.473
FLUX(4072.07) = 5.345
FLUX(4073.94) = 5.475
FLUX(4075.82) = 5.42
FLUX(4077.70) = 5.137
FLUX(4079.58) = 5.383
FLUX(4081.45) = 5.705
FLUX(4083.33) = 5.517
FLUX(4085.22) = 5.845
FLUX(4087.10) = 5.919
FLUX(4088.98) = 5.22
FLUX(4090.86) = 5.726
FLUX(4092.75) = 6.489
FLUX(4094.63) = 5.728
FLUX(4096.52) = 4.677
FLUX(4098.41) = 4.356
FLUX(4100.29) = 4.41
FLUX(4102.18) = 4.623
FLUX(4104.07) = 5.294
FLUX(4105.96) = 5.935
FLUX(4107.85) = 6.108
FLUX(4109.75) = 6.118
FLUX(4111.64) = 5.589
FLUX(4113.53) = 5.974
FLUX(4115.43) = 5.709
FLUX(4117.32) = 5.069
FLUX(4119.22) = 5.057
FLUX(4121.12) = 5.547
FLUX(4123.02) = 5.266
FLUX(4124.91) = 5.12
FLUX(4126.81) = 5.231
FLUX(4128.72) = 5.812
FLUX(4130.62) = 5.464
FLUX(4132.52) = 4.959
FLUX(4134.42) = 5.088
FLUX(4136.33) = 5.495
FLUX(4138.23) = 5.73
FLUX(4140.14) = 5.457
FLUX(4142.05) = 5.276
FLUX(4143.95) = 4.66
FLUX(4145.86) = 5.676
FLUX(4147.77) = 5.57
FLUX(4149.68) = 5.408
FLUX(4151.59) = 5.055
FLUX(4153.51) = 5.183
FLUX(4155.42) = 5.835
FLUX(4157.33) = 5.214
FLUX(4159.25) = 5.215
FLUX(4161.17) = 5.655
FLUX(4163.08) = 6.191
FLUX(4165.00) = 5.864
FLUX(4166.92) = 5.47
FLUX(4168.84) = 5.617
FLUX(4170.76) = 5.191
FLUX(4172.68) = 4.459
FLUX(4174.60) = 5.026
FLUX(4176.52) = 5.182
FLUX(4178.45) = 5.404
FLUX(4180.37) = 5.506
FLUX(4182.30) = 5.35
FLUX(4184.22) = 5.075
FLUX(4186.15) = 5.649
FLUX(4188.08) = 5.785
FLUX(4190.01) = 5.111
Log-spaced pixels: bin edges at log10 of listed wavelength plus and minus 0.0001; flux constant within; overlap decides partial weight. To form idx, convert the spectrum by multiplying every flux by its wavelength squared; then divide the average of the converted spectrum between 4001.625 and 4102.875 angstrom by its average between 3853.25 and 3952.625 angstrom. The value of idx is 1.82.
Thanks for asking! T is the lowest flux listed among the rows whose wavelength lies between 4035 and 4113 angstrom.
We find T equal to 3.01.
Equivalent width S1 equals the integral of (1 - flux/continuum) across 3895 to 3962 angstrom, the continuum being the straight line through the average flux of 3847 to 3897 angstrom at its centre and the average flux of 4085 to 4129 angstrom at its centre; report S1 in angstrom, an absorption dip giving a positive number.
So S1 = 2.7 angstrom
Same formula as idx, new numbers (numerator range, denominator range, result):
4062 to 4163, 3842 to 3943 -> 1.95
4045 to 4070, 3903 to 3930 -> 1.62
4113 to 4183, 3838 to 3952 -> 1.96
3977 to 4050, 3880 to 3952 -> 1.66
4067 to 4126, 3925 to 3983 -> 2.00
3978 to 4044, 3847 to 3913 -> 1.73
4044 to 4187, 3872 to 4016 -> 1.59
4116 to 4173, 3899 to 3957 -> 1.79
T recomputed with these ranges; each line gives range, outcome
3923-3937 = 1.511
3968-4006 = 1.504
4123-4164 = 4.66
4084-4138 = 4.356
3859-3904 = 2.114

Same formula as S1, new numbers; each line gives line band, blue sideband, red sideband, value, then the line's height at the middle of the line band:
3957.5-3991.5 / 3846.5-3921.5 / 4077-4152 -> 5.4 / 4.14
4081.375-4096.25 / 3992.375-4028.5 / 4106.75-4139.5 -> -0.7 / 5.46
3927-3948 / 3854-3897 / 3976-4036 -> 8.6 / 4.03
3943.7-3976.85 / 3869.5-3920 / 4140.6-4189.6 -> 7.7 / 3.95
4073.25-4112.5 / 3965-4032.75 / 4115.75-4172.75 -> -2.4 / 5.14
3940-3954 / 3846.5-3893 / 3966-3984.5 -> -2.1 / 3.09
